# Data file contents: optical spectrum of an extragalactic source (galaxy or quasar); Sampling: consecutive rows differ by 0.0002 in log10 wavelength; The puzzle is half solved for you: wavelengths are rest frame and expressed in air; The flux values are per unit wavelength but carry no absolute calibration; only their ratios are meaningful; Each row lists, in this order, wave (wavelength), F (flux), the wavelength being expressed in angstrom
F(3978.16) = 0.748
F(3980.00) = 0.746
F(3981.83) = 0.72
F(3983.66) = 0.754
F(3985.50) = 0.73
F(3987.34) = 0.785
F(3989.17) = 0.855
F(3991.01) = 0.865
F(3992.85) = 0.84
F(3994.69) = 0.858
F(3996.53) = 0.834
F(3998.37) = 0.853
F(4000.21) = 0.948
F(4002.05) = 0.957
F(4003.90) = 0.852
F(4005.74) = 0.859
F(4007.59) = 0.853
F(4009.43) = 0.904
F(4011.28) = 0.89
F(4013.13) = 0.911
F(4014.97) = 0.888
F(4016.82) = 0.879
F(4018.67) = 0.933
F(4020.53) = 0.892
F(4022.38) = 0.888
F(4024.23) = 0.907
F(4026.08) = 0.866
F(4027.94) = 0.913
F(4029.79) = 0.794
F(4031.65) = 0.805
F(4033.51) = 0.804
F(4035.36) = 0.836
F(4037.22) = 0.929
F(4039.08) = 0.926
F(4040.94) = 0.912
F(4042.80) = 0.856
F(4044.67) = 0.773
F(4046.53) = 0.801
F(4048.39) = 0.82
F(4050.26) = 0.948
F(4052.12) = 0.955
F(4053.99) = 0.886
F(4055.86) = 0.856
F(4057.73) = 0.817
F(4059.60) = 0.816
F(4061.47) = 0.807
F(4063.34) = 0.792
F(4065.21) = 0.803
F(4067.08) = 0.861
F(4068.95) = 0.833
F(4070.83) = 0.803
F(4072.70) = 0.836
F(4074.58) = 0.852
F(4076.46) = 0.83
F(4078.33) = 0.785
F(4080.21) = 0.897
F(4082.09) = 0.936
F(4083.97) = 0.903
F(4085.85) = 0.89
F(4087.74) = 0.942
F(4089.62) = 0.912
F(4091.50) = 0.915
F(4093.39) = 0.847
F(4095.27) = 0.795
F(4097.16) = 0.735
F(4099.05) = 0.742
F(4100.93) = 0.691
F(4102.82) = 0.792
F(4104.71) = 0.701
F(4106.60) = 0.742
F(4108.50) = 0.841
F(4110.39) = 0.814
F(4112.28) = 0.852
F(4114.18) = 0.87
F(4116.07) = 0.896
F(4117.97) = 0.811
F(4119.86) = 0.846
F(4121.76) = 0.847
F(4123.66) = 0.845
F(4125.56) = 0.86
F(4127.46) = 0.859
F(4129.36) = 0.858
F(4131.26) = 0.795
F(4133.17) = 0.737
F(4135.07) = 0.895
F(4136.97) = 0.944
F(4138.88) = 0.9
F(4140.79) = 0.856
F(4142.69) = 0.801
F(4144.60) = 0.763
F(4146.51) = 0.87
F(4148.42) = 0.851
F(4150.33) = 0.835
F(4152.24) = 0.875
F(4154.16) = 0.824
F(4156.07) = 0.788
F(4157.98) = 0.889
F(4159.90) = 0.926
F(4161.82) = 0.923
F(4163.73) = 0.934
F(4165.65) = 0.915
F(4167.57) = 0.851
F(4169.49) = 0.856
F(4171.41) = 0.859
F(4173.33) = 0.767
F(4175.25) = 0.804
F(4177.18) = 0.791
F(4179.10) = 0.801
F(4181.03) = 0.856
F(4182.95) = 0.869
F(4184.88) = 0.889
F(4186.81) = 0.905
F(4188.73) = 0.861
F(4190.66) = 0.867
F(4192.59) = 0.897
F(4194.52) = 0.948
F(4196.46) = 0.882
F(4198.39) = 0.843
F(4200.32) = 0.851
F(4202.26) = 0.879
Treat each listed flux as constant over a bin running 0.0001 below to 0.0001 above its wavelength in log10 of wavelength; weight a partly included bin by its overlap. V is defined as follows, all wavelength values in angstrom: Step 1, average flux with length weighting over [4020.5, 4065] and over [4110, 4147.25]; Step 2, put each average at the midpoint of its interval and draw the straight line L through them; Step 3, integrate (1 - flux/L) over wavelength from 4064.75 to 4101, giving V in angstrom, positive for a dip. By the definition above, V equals 0.3 angstrom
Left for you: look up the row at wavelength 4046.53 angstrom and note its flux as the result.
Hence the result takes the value 0.801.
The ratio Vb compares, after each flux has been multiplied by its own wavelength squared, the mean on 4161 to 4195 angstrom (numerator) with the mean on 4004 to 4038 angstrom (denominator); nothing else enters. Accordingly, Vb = 1.1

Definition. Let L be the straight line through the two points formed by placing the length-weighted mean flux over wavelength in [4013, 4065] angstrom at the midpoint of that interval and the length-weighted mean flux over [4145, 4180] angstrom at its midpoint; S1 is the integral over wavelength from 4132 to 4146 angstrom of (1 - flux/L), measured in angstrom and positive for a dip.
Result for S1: 0.2 angstrom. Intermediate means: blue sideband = 0.863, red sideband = 0.852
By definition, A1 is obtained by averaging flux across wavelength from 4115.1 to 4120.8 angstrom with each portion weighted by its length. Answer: 0.852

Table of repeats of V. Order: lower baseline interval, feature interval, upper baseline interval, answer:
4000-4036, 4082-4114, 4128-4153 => 1.19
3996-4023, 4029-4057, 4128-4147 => 0.55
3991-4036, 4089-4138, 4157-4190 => 2.46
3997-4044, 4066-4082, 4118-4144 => 0.42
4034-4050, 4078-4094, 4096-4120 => -1.60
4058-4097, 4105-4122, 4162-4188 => 0.45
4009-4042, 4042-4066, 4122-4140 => 0.92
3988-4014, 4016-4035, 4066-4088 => 0.09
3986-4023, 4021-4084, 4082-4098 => 1.44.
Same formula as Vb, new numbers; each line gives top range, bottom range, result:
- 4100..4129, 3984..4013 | 1.01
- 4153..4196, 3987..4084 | 1.07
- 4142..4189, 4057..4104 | 1.07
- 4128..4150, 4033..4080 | 1.04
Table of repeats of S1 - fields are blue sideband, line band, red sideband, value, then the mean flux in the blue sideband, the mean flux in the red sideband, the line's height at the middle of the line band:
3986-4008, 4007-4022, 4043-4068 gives -0.69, 0.861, 0.841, 0.855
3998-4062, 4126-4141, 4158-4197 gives 0.26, 0.873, 0.87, 0.871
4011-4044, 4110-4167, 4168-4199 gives 0.40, 0.878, 0.856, 0.862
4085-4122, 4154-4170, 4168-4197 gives -0.64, 0.823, 0.856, 0.848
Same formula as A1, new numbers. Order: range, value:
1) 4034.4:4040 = 0.897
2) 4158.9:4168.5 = 0.909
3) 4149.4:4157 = 0.83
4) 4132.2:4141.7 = 0.866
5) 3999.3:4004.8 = 0.919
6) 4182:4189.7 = 0.881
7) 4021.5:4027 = 0.888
